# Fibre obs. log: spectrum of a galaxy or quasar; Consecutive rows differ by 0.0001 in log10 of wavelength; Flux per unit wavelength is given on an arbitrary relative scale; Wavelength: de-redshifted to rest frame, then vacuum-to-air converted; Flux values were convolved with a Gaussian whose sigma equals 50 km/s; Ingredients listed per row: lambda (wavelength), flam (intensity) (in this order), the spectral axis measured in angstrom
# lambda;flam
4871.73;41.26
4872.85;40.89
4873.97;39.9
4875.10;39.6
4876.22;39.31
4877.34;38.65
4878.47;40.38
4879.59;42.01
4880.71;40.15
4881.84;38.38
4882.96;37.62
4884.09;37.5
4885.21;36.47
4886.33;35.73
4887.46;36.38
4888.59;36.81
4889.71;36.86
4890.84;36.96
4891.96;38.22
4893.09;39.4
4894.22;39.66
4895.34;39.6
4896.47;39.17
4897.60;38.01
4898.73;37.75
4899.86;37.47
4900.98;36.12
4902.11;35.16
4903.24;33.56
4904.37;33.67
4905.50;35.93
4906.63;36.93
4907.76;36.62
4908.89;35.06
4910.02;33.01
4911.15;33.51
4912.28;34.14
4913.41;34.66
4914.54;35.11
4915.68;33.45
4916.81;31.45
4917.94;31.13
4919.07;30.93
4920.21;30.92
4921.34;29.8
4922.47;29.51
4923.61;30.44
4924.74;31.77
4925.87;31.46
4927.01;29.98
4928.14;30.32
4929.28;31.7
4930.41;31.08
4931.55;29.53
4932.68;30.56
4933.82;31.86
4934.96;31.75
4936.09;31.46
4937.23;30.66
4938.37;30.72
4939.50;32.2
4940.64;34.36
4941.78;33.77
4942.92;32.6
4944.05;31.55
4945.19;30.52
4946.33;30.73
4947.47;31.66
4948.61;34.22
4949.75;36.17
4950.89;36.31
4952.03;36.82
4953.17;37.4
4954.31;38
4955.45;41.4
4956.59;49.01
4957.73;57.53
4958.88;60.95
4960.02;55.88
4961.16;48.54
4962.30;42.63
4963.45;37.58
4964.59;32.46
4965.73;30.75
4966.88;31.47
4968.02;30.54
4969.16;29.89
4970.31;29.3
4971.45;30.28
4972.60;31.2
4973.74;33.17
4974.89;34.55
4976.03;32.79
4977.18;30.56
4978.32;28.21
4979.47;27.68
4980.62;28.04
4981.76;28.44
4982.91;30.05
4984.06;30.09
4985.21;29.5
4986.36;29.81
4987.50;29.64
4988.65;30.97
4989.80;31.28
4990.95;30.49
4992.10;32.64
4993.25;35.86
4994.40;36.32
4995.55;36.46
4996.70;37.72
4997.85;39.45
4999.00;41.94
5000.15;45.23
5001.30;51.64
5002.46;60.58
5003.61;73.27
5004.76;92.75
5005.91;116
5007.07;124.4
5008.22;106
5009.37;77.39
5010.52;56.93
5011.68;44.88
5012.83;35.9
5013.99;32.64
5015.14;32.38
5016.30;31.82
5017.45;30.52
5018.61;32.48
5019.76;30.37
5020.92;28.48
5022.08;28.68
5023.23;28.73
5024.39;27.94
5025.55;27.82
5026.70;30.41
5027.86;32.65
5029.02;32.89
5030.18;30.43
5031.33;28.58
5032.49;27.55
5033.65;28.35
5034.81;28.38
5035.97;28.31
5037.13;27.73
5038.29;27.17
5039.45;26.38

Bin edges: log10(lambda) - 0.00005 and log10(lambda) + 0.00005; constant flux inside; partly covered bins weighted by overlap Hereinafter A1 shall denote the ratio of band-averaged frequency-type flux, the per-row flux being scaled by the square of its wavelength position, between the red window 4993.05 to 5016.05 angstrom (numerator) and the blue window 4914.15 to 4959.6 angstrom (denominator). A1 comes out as 1.8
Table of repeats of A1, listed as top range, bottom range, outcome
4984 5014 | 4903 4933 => 1.66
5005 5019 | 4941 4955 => 1.83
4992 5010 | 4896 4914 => 1.86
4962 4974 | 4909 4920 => 1.00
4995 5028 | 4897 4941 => 1.57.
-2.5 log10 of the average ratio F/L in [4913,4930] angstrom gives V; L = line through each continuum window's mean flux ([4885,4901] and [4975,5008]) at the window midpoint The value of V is 0.25 mag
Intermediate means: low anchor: 37.7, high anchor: 44.9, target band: 31.5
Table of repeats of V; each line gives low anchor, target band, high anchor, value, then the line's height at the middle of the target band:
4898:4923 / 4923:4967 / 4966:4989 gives -0.13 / 32.1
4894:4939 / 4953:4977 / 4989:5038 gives -0.01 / 38.4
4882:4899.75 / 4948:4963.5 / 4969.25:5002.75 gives -0.24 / 35.2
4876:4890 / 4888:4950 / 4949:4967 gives 0.19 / 40.1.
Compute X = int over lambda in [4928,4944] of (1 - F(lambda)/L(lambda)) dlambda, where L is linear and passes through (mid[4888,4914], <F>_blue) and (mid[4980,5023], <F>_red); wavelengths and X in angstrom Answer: 3.2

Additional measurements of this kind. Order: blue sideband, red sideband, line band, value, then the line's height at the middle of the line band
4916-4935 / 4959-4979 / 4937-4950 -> 0.11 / 32.7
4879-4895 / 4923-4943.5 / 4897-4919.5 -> 0.21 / 35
